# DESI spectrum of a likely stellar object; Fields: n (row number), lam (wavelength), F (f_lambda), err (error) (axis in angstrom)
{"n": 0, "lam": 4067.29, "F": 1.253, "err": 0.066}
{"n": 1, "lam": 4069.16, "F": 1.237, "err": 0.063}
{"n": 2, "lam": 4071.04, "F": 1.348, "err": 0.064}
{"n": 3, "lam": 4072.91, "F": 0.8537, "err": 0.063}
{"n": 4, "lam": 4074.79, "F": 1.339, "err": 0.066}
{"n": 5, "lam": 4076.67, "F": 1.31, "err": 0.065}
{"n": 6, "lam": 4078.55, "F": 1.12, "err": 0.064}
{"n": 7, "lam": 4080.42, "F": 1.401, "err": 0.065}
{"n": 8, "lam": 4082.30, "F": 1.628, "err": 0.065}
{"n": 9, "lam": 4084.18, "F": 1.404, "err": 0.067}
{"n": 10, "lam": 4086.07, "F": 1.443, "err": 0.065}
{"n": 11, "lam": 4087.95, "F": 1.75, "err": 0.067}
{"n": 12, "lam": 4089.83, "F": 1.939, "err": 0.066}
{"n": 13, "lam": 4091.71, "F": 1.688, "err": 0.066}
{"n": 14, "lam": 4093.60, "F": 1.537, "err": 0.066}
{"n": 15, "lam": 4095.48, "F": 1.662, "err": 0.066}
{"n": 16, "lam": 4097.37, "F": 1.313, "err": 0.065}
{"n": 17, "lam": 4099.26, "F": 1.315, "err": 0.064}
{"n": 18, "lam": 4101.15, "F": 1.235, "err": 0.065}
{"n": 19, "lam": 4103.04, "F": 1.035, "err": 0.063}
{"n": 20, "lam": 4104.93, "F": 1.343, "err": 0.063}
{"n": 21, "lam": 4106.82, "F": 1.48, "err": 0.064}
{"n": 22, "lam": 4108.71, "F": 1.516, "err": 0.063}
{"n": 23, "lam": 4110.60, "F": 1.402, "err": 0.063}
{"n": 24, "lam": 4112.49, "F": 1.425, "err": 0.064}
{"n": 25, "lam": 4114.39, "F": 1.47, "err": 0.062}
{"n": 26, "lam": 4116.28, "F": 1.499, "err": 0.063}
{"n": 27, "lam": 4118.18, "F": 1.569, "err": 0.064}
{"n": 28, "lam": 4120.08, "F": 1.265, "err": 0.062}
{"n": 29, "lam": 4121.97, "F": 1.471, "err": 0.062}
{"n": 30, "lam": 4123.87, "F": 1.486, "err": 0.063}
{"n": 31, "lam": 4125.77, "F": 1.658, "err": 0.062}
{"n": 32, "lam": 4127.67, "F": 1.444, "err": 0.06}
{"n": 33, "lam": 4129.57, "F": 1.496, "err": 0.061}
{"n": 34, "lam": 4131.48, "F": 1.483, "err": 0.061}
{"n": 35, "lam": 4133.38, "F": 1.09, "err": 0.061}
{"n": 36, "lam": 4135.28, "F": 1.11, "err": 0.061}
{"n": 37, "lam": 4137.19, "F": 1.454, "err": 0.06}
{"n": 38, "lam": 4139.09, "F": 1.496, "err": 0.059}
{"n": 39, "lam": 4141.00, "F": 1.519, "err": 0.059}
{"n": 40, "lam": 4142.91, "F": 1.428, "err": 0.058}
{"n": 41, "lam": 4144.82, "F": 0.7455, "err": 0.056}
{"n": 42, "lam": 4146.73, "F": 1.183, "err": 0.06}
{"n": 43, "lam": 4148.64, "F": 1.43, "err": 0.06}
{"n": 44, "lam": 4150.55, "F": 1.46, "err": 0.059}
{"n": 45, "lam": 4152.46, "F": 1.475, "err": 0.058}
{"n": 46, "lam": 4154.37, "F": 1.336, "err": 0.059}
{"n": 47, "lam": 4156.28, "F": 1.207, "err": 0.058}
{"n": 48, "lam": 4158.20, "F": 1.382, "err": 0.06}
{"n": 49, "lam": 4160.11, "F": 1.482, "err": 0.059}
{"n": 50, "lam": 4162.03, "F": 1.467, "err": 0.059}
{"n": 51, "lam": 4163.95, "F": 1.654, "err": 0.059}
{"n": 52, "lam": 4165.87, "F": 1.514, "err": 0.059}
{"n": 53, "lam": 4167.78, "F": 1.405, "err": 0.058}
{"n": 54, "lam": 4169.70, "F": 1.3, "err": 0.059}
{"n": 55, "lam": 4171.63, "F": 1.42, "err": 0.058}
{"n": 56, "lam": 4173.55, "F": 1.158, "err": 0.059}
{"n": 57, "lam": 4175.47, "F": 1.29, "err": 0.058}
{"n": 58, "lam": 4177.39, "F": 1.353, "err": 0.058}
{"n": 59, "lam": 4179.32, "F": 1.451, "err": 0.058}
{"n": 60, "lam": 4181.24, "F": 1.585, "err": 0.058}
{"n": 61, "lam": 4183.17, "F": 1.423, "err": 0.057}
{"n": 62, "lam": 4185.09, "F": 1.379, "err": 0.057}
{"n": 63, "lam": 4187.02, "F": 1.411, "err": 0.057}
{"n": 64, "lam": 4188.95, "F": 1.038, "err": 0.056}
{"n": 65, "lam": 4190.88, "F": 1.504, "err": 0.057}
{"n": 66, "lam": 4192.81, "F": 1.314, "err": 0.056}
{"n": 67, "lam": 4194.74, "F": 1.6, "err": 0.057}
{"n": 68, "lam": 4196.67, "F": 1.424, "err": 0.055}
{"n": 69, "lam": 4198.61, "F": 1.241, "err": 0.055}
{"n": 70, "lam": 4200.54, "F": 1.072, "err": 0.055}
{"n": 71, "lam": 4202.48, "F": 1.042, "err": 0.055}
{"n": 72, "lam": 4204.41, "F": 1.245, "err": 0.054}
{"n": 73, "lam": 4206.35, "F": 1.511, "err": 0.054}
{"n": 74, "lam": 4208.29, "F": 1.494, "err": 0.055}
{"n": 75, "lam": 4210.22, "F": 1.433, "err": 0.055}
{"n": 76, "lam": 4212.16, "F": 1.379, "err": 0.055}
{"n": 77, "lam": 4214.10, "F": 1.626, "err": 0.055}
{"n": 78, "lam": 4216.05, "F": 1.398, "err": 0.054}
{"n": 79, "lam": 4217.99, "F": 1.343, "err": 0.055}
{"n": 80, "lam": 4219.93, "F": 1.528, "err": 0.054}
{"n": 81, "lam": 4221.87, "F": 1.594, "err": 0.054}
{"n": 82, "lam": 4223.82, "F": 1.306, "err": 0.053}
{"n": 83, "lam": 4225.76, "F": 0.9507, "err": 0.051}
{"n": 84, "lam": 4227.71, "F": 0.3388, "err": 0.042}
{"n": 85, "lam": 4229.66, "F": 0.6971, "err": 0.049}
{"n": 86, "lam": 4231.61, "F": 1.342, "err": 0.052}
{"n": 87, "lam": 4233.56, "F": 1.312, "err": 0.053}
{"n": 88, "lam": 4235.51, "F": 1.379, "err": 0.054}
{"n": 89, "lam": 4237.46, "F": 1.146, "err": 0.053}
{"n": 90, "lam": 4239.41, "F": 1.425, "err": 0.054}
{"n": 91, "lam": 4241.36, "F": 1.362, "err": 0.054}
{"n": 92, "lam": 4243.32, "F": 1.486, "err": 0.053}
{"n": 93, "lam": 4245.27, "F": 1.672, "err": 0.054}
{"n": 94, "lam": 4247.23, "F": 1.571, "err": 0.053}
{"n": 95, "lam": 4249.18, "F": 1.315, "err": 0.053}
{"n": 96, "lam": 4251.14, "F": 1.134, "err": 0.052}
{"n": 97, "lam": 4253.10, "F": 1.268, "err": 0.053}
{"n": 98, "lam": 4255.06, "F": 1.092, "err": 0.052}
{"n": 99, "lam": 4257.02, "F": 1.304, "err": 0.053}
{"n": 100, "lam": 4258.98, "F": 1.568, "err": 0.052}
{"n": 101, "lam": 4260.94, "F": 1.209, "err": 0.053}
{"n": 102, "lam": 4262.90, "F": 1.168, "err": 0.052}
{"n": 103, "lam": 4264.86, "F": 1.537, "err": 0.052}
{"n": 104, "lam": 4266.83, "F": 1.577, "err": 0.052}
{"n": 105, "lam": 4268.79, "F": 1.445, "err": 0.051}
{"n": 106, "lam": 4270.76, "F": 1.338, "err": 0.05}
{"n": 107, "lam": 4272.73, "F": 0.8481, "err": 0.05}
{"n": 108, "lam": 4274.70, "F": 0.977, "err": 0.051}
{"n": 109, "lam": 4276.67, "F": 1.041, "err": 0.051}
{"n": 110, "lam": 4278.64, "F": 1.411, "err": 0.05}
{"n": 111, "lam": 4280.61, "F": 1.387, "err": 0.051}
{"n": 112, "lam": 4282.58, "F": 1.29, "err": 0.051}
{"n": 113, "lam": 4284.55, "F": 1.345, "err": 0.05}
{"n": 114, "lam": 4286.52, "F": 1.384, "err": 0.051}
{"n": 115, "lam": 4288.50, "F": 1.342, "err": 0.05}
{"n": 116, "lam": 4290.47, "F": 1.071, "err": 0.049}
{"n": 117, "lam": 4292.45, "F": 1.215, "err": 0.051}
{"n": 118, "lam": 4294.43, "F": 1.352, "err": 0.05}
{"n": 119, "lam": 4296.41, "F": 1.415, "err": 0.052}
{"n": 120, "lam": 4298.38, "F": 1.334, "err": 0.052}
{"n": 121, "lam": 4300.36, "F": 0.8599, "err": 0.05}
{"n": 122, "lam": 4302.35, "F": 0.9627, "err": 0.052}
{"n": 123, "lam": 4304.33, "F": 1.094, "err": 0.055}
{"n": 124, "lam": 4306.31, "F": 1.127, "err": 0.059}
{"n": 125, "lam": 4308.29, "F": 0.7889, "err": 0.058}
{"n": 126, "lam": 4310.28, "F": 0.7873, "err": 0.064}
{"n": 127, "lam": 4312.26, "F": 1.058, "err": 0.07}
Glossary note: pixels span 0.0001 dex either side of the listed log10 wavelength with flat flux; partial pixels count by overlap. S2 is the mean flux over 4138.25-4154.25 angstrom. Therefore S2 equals 1.34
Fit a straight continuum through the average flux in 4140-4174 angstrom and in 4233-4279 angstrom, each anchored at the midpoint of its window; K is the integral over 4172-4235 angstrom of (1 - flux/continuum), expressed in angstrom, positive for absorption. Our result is 1.70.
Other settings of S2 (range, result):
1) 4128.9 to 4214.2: 1.36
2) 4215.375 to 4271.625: 1.3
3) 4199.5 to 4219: 1.35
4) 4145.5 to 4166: 1.4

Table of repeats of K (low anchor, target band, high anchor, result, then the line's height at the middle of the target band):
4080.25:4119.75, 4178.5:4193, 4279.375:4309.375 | -0.4 angstrom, 1.35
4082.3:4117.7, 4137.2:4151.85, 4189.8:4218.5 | 1.0 angstrom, 1.43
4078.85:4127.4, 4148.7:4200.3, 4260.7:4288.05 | 0.1 angstrom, 1.39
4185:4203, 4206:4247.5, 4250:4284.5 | -1.1 angstrom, 1.29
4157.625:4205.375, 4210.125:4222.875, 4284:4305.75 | -1.5 angstrom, 1.32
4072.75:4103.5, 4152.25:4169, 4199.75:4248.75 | -0.8 angstrom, 1.36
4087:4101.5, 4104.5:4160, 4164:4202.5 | 3.3 angstrom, 1.48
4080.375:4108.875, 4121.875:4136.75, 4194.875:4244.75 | 0.3 angstrom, 1.43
